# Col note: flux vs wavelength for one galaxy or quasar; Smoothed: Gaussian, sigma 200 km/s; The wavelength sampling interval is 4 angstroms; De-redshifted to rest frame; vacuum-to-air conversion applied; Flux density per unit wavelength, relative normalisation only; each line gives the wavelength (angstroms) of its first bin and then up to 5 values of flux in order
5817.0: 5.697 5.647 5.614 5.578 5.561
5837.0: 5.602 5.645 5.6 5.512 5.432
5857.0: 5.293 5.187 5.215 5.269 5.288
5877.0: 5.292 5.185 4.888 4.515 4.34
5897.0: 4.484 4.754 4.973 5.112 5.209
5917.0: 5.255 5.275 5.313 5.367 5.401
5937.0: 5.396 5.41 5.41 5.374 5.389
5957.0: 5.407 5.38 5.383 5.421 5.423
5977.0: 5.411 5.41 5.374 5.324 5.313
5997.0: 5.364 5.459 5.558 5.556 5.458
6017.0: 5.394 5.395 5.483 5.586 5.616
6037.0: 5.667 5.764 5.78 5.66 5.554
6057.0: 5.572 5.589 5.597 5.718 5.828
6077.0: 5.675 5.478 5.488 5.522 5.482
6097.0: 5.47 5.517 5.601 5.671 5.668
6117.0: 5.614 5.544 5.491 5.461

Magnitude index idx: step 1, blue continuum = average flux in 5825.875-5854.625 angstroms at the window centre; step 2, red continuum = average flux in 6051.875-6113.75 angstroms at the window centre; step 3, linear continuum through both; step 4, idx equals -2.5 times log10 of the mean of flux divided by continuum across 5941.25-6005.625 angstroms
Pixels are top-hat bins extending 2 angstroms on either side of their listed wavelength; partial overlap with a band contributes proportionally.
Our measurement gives 0.04 mag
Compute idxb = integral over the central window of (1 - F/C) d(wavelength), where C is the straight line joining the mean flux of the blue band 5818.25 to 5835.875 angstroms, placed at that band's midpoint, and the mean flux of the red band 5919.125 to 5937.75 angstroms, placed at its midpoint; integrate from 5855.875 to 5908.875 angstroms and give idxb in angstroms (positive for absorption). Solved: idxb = 4.8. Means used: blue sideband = 5.6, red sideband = 5.35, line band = 4.98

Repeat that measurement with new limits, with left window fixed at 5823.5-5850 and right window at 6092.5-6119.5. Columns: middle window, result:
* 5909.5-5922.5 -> 0.8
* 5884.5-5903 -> 3.4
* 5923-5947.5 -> 0.9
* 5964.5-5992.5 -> 1.0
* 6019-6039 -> 0.1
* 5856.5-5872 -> 1.0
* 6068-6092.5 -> -0.1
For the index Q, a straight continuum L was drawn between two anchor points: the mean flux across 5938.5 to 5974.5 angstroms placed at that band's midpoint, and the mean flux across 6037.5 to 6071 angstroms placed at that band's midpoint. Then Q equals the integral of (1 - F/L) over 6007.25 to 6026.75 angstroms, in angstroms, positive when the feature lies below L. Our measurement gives 0.4 angstroms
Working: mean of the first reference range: 5.4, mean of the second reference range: 5.65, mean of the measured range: 5.46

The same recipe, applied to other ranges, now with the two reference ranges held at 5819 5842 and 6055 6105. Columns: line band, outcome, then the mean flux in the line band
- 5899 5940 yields 2.8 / 5.21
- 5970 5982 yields 0.4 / 5.42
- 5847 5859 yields 0.4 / 5.41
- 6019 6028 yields 0.2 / 5.46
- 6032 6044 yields -0.2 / 5.7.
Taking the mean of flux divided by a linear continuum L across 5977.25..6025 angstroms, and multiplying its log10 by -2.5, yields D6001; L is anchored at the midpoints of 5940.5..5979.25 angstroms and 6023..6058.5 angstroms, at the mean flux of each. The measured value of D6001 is 0.02 mag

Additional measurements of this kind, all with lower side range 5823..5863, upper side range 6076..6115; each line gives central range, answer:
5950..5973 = 0.03 mag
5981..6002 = 0.03 mag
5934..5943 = 0.02 mag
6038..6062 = -0.02 mag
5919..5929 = 0.04 mag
